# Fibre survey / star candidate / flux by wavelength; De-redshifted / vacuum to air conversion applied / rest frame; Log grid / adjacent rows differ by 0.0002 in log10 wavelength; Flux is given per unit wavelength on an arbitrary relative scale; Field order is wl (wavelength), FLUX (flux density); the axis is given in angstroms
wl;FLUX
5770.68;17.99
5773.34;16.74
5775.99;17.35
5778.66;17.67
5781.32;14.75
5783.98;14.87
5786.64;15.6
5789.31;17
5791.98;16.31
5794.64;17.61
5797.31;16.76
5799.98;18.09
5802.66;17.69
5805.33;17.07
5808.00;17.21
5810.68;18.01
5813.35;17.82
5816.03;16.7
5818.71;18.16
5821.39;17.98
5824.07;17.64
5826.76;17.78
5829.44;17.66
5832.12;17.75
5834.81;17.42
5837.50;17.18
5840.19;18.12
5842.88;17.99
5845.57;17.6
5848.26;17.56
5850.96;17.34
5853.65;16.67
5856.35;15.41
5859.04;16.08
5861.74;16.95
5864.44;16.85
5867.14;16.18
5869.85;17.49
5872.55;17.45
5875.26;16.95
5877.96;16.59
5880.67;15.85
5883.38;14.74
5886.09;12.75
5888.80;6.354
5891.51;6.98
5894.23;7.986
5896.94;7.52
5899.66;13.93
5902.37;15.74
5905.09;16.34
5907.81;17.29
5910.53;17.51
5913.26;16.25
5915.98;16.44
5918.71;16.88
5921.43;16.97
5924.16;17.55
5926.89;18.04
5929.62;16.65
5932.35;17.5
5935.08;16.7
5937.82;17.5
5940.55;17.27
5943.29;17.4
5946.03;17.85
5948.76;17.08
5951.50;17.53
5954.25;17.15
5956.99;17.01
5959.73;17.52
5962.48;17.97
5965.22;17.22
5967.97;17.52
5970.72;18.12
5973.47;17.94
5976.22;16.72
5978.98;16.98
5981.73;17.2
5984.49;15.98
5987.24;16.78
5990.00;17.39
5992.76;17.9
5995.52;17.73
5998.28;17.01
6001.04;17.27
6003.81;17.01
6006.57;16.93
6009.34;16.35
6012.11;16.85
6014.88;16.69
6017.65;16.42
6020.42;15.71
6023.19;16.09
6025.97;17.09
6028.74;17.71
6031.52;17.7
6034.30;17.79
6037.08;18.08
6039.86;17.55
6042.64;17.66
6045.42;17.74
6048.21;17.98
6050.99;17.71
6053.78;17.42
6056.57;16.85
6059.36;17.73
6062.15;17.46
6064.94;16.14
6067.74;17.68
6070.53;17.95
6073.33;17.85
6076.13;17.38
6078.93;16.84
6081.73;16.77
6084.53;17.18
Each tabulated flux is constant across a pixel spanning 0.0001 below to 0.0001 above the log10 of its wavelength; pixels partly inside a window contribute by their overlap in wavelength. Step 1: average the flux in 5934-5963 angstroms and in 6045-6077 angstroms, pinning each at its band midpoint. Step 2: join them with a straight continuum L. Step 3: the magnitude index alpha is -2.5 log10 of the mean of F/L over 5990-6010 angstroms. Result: 0.01 mag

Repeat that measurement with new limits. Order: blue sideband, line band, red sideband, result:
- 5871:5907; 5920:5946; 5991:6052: -0.195 mag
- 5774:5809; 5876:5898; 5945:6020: 0.440 mag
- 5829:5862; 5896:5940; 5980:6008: 0.057 mag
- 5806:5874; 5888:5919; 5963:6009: 0.286 mag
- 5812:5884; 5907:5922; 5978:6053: 0.018 mag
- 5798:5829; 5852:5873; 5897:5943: 0.033 mag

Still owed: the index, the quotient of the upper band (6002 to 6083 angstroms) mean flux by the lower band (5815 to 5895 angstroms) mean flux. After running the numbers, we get 1.08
